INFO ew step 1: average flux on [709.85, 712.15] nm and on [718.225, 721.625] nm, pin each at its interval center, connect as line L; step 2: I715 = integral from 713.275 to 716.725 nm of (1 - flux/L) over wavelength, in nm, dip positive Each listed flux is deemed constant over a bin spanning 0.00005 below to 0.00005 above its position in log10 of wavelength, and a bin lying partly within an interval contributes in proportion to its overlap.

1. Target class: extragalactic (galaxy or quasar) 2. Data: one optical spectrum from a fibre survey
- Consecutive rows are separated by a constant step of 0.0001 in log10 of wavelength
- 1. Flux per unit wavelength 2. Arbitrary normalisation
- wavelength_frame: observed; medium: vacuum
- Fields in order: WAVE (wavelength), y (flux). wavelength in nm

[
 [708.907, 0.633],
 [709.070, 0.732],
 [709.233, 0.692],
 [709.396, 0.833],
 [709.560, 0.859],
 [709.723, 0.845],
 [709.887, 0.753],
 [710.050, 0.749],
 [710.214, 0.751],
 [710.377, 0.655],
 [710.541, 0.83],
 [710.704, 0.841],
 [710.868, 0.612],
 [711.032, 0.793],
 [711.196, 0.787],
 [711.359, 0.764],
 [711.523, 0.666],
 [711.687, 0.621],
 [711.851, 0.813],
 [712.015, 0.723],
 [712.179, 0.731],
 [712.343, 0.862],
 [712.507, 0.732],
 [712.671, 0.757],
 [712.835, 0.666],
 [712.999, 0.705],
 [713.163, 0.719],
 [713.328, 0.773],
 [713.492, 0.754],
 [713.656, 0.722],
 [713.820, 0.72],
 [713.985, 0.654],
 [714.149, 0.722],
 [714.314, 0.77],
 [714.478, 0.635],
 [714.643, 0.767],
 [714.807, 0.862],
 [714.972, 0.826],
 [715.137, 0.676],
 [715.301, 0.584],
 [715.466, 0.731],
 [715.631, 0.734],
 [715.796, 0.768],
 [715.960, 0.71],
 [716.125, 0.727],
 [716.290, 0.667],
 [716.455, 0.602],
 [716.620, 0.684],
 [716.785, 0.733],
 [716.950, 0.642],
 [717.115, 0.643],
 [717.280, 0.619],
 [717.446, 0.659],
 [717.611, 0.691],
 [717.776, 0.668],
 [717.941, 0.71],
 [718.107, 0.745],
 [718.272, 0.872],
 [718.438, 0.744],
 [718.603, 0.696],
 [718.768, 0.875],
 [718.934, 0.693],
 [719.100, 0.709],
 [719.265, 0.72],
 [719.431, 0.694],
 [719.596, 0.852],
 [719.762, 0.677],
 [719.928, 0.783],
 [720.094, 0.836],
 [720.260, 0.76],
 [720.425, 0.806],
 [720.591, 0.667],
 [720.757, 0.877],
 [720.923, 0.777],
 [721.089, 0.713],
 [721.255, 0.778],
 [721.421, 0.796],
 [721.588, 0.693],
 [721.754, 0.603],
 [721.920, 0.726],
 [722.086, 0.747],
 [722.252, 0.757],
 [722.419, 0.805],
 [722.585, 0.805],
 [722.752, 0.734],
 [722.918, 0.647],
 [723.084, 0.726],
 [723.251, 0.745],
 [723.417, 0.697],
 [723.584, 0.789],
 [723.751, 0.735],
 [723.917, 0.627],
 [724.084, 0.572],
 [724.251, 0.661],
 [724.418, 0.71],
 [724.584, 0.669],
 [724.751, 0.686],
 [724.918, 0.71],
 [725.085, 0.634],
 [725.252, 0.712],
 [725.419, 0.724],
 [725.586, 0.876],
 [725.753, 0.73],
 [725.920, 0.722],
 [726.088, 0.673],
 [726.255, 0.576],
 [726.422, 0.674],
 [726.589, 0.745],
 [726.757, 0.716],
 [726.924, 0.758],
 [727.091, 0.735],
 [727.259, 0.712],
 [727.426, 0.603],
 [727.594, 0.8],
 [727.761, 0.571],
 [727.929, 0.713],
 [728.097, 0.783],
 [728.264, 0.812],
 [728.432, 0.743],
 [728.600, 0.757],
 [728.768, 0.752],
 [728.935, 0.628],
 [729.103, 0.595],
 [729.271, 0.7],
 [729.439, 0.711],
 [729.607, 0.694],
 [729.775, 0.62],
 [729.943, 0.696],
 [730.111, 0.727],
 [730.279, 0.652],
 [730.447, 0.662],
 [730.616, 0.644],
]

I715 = 0.15 nm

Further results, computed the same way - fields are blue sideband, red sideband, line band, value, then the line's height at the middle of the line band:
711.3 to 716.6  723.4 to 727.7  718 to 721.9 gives -0.23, 0.712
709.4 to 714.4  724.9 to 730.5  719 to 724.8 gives -0.09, 0.719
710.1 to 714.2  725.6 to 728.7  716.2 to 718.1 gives 0.16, 0.729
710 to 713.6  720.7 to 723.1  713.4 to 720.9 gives 0.16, 0.743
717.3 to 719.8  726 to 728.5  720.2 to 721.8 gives -0.06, 0.725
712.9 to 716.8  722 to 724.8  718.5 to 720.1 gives -0.08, 0.715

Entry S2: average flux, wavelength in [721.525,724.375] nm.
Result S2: 0.71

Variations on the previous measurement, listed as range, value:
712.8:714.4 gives 0.722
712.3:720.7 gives 0.726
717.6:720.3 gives 0.75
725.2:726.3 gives 0.721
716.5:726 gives 0.725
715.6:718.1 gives 0.685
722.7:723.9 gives 0.72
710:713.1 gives 0.74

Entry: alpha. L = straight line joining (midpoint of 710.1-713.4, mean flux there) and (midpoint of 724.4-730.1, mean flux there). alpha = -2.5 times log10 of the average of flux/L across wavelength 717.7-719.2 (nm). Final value -0.03 mag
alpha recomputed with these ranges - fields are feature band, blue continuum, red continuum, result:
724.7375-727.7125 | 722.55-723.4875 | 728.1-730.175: 0.01 mag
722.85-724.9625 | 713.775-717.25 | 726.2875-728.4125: 0.04 mag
